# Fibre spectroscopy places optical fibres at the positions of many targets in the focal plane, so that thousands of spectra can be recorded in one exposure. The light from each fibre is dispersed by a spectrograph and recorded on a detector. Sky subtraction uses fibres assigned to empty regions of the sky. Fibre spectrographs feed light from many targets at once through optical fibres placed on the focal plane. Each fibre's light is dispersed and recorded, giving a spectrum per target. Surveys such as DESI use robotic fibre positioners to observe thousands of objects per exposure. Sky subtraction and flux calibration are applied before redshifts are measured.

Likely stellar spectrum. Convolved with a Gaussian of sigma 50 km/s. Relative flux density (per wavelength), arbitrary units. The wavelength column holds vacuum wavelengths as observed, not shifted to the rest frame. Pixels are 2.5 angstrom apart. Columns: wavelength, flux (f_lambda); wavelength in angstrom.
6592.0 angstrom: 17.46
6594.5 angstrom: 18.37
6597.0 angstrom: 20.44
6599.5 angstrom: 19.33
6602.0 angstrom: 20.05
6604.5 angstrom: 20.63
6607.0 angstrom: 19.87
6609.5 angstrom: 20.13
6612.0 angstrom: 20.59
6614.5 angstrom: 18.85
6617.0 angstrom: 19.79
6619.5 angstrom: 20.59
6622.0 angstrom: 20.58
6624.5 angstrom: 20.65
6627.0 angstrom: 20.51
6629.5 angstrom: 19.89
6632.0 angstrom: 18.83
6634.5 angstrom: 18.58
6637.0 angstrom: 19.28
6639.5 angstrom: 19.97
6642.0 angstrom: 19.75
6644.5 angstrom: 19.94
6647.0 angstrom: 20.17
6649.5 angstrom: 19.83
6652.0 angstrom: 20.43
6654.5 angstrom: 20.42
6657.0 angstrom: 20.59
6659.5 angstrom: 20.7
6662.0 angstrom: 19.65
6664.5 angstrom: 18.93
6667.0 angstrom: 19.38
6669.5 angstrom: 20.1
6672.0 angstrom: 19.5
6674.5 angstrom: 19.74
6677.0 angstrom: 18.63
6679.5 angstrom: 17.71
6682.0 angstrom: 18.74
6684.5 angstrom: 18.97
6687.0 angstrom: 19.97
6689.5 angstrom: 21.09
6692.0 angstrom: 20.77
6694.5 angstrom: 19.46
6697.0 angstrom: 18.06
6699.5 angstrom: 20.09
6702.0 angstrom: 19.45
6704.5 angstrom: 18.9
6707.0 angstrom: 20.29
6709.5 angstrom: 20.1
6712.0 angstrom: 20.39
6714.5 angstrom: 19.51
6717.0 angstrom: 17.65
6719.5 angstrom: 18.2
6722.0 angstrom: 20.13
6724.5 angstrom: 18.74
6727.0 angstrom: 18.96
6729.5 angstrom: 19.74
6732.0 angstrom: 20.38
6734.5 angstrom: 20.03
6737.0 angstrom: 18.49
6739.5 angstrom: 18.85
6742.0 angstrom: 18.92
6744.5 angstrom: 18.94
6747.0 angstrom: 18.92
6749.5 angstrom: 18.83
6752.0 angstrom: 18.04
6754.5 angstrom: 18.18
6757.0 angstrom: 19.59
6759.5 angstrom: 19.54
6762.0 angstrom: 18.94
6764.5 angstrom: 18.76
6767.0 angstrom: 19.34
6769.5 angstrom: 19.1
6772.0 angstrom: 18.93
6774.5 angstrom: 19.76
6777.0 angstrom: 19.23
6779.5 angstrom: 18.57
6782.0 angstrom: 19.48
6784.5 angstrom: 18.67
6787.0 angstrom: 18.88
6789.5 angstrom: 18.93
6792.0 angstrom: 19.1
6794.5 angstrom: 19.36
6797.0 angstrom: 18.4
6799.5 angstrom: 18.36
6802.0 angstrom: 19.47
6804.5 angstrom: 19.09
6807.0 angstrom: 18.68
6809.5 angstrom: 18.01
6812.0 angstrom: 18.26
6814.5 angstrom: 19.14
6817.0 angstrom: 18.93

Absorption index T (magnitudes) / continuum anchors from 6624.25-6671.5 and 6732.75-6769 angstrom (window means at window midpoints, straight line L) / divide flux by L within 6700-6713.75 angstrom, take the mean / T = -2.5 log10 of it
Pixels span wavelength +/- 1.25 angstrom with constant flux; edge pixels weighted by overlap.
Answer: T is -0.03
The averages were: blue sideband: 19.9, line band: 19.8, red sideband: 19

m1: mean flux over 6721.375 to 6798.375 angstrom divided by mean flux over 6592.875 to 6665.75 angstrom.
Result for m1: 1.0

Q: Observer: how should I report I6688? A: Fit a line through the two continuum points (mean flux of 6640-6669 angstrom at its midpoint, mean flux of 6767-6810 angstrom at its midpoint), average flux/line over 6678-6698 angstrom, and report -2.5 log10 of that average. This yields 0.02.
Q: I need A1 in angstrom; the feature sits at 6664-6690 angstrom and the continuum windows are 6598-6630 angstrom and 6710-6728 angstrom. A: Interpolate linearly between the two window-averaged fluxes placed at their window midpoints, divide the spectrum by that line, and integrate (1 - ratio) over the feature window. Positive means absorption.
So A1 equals 0.3 angstrom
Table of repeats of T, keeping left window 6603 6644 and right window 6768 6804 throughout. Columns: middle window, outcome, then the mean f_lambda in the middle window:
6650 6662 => -0.04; 20.4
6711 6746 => 0.01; 19.2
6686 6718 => -0.01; 19.7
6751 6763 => 0.02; 18.9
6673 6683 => 0.05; 18.7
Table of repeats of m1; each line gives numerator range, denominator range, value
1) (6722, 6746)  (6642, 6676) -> 0.97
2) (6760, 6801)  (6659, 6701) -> 0.98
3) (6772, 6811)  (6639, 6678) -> 0.95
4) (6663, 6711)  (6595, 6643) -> 0.98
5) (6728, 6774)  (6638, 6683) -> 0.97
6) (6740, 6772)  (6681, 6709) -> 0.96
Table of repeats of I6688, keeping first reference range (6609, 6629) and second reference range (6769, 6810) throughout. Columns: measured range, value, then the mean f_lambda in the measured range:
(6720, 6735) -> -0.009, 19.6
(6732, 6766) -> 0.015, 19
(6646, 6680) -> 0.008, 19.7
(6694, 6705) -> 0.024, 19.2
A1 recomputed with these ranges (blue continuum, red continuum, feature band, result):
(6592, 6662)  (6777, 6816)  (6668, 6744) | 0.11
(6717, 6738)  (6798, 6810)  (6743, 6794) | -0.02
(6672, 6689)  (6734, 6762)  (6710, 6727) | -0.13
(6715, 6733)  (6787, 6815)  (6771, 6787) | -0.17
